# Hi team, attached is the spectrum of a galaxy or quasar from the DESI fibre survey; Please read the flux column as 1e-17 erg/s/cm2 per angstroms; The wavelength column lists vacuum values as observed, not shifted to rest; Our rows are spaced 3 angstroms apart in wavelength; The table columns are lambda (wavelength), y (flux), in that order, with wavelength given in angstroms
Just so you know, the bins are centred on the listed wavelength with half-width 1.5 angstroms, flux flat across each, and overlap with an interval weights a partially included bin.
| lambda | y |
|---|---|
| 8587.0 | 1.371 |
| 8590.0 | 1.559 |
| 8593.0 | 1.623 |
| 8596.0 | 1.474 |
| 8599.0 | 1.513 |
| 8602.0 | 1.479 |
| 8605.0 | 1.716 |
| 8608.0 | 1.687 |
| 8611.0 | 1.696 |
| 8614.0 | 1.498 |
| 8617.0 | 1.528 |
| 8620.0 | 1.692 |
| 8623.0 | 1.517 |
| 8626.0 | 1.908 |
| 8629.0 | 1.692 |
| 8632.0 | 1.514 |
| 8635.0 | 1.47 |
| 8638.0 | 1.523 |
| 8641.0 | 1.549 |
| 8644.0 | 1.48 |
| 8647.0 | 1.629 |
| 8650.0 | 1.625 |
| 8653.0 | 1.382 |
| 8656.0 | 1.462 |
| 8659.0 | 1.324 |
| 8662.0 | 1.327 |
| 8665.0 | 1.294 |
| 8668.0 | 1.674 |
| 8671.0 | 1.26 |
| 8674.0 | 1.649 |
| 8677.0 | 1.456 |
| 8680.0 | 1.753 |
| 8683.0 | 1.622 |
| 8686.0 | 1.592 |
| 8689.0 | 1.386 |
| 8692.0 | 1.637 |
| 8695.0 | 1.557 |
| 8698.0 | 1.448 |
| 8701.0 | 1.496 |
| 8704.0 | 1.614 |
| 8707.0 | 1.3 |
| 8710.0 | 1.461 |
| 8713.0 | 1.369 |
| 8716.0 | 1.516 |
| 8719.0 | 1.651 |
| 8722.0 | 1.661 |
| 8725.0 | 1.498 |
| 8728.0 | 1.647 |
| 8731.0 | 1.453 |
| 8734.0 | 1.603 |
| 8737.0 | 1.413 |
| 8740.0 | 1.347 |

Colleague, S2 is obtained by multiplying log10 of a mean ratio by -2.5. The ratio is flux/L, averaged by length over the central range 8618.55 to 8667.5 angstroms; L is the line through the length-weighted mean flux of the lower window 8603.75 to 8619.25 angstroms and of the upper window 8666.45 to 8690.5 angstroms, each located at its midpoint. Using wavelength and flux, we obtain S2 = 0.04 mag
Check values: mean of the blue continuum 1.63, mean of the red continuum 1.55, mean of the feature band 1.53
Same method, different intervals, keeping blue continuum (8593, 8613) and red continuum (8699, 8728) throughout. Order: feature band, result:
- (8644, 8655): 0.02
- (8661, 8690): 0.02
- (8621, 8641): -0.02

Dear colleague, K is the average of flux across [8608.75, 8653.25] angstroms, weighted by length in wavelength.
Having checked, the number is 1.59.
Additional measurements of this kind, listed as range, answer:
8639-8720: 1.5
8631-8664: 1.48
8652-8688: 1.48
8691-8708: 1.51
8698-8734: 1.52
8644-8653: 1.56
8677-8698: 1.57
